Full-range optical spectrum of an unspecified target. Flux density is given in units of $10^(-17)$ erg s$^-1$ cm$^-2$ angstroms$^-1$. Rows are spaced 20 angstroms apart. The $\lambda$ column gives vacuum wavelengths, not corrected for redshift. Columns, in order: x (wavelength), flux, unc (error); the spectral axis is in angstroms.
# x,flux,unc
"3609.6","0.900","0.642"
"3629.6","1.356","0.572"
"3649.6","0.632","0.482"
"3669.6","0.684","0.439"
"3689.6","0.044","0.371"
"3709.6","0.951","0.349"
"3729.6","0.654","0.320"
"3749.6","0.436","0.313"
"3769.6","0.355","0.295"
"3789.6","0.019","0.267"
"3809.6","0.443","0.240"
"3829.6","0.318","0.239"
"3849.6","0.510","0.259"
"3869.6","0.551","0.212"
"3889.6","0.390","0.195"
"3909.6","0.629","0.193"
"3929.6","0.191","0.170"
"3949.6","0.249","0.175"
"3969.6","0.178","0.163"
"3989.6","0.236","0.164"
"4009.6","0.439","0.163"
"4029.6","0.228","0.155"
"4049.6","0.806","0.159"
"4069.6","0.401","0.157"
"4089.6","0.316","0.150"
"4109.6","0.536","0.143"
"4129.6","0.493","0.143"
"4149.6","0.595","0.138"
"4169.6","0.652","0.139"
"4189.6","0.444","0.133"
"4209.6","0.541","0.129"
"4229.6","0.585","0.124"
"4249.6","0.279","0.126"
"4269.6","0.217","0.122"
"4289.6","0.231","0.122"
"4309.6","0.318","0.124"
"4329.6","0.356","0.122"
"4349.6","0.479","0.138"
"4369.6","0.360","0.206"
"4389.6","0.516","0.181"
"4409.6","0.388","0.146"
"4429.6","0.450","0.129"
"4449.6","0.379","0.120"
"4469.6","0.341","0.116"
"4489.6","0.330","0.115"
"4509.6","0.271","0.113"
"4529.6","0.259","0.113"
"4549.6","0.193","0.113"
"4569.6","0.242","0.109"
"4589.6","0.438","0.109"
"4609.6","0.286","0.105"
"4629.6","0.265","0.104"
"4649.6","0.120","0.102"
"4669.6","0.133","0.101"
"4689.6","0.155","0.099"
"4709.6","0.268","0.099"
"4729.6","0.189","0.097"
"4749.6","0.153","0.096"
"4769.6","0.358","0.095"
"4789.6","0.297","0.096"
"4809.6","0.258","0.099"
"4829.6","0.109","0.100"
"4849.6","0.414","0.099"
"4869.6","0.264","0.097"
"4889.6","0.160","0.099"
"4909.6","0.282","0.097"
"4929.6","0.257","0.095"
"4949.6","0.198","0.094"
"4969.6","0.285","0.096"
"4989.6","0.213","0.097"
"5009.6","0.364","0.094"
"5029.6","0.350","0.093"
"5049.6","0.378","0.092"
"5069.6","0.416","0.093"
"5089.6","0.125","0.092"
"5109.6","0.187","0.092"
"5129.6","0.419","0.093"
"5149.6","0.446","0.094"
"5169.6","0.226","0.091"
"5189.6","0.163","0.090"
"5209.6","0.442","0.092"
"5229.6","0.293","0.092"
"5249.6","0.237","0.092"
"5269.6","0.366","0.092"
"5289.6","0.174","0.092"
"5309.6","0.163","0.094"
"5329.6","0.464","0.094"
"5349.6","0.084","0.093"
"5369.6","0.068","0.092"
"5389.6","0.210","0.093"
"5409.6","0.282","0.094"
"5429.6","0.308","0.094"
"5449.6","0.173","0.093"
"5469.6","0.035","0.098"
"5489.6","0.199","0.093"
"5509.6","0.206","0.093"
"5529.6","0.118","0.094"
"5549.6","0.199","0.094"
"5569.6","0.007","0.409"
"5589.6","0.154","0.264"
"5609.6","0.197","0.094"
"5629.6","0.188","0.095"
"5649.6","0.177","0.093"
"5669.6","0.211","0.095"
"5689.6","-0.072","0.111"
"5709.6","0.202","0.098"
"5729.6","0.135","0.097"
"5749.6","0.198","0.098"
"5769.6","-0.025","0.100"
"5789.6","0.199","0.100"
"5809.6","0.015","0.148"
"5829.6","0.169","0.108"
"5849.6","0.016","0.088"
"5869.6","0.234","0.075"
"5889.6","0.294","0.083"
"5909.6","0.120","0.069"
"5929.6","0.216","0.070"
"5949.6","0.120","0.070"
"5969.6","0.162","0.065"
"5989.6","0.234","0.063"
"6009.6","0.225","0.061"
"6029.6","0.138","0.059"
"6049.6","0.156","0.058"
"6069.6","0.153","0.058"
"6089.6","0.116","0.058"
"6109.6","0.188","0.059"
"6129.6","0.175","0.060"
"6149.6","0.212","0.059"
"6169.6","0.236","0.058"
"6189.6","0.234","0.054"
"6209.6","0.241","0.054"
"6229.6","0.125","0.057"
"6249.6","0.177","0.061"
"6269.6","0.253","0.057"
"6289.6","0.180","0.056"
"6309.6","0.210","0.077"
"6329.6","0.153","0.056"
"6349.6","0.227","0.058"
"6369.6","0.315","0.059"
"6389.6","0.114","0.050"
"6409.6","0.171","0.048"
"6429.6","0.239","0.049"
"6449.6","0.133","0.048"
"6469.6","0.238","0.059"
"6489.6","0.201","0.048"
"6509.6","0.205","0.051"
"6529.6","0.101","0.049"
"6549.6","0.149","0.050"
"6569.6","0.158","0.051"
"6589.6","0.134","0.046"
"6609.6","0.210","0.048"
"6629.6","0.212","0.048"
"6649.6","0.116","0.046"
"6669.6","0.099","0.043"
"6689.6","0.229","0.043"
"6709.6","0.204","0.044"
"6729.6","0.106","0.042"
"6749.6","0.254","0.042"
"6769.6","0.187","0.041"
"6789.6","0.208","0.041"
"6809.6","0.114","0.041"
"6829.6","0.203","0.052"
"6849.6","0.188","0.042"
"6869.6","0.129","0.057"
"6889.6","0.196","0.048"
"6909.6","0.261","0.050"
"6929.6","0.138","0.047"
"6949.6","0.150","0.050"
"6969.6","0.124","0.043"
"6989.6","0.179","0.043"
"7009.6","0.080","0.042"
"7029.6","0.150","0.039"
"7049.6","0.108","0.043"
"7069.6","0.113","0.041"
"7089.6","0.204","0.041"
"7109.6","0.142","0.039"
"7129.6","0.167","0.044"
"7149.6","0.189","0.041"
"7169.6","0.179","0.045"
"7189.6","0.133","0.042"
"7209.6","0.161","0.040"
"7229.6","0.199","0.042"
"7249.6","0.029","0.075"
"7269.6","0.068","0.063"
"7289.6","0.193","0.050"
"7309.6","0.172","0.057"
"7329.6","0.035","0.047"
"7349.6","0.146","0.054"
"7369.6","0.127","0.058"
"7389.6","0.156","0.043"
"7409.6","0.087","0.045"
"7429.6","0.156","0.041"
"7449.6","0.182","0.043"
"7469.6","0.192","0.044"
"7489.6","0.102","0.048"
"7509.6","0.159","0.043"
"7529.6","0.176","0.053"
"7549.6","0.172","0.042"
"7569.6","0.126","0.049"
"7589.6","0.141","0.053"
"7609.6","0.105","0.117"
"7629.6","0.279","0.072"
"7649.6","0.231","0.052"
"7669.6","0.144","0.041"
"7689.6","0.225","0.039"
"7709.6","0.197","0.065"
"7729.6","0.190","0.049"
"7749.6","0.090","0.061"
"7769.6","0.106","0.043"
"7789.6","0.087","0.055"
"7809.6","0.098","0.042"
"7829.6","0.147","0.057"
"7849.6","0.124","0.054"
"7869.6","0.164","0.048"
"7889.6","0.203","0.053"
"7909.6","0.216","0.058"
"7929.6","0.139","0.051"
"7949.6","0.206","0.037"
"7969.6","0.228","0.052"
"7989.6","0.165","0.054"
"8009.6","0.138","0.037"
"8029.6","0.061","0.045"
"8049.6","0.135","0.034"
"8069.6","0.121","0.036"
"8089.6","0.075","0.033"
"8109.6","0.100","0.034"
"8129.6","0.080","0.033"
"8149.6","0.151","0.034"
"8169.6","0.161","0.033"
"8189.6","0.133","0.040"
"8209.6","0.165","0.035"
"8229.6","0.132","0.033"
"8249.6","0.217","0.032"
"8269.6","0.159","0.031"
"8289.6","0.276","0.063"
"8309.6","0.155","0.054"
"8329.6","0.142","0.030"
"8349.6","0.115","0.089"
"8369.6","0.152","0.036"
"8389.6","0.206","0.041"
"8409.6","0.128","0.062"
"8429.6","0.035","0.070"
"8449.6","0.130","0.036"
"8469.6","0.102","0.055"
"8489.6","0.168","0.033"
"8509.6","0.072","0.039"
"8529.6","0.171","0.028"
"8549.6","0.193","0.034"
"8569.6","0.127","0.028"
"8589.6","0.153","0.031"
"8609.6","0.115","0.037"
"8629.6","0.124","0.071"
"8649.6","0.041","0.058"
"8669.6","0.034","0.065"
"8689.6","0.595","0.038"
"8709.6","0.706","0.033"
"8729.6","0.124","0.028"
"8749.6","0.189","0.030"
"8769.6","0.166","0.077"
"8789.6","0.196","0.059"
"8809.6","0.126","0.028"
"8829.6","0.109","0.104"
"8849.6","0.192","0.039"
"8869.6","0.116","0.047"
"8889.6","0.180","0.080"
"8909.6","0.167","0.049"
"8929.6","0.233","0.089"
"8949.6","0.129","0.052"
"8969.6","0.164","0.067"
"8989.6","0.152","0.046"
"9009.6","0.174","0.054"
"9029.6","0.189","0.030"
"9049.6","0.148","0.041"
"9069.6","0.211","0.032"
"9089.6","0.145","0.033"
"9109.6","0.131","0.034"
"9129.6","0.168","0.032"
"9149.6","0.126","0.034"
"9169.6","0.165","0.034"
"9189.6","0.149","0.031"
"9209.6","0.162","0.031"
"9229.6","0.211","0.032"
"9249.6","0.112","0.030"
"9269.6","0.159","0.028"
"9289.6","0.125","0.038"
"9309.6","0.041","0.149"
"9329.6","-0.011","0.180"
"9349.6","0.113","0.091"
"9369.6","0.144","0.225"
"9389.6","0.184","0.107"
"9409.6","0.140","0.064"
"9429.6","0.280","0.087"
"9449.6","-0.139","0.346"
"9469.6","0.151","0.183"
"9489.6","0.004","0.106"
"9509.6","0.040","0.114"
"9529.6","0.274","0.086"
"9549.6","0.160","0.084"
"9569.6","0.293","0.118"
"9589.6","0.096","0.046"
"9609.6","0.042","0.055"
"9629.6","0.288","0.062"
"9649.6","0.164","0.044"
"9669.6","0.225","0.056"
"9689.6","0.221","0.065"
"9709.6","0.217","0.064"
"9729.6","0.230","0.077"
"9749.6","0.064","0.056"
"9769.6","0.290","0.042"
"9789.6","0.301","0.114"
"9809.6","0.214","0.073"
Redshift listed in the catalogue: 1.33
